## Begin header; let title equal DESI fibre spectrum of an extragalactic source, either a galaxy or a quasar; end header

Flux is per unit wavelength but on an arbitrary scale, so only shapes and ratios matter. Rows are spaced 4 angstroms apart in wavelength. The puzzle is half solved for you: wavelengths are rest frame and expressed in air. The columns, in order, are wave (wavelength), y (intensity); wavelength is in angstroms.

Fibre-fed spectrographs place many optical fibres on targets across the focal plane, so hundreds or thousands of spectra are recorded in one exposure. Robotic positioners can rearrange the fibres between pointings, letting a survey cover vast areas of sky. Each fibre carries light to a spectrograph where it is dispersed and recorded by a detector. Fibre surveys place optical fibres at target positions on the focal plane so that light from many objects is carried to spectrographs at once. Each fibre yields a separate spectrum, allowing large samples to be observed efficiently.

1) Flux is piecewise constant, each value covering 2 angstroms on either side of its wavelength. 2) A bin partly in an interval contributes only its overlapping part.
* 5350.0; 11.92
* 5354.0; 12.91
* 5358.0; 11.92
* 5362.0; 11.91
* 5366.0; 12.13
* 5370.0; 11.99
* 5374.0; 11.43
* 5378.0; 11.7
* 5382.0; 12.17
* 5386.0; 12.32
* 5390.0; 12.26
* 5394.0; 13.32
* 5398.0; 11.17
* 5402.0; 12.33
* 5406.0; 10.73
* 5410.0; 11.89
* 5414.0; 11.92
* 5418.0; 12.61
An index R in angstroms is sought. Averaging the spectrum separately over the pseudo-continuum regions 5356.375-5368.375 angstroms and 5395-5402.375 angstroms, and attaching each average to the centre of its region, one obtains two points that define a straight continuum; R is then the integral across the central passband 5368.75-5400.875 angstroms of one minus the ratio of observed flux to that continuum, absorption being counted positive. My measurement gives -0.43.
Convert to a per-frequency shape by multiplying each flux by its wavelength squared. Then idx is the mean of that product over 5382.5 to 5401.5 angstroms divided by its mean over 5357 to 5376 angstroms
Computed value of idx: 1.0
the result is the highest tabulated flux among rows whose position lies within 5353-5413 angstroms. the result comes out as 13.32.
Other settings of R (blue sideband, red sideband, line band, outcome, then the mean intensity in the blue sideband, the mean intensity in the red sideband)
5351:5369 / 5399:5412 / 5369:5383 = 0.2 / 12.2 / 11.6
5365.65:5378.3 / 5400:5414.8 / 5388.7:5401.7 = -0.6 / 11.8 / 11.7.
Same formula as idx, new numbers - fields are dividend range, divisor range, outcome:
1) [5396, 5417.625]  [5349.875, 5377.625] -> 0.99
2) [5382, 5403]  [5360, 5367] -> 1.03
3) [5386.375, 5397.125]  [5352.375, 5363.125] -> 1.04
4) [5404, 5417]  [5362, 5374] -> 0.99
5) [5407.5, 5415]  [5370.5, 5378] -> 1.03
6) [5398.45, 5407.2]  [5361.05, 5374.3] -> 0.98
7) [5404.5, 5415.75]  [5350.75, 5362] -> 0.96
